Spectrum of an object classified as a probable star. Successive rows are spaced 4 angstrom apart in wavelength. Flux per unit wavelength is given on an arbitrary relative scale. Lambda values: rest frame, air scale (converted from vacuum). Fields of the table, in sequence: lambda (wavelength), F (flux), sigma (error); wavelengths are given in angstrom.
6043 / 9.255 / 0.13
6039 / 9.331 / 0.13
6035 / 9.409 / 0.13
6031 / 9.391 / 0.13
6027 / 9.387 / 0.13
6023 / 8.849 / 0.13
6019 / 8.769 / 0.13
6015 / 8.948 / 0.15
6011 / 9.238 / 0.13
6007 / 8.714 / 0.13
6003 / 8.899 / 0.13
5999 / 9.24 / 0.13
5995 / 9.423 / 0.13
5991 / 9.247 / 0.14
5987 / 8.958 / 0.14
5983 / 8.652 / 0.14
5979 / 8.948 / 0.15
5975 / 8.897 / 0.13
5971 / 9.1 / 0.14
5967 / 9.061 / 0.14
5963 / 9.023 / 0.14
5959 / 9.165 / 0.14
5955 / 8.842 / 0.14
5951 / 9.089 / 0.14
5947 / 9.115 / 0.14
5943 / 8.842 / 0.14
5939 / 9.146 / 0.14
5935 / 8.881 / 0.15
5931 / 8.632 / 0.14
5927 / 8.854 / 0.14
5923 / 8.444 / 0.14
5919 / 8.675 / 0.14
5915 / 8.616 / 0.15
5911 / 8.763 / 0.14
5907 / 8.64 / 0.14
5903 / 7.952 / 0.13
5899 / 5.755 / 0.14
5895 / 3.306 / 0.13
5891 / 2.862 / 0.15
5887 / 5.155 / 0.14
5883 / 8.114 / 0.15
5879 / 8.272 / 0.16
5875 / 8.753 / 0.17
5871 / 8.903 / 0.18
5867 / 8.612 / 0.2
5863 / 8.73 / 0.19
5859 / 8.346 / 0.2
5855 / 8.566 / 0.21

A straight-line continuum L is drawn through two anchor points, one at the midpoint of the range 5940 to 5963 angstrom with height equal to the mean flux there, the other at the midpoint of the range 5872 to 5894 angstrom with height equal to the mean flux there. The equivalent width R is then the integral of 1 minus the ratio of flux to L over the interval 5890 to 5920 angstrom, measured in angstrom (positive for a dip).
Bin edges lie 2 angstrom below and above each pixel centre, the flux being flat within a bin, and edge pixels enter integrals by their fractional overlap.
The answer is 2.2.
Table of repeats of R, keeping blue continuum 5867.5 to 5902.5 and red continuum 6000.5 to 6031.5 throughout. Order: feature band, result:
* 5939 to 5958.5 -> -3.17 angstrom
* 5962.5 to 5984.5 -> -1.98 angstrom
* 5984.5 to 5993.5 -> -0.63 angstrom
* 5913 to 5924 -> -2.16 angstrom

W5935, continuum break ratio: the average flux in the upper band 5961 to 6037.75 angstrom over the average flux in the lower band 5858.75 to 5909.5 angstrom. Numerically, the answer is 1.27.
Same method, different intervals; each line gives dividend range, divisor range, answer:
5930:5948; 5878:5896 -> 1.62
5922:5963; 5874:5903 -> 1.47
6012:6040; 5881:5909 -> 1.53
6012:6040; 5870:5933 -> 1.23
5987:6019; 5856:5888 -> 1.10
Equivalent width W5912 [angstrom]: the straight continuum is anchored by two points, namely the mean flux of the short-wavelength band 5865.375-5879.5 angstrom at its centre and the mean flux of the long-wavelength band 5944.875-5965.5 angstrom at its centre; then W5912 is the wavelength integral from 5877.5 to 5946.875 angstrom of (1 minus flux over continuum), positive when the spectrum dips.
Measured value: 9.8 angstrom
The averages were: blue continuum 8.67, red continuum 9.05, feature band 7.62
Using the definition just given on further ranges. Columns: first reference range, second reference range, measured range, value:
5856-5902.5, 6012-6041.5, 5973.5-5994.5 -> -1.05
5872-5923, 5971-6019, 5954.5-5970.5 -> -1.25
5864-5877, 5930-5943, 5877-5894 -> 5.51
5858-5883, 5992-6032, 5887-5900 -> 6.97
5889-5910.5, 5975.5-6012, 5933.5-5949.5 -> -3.75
